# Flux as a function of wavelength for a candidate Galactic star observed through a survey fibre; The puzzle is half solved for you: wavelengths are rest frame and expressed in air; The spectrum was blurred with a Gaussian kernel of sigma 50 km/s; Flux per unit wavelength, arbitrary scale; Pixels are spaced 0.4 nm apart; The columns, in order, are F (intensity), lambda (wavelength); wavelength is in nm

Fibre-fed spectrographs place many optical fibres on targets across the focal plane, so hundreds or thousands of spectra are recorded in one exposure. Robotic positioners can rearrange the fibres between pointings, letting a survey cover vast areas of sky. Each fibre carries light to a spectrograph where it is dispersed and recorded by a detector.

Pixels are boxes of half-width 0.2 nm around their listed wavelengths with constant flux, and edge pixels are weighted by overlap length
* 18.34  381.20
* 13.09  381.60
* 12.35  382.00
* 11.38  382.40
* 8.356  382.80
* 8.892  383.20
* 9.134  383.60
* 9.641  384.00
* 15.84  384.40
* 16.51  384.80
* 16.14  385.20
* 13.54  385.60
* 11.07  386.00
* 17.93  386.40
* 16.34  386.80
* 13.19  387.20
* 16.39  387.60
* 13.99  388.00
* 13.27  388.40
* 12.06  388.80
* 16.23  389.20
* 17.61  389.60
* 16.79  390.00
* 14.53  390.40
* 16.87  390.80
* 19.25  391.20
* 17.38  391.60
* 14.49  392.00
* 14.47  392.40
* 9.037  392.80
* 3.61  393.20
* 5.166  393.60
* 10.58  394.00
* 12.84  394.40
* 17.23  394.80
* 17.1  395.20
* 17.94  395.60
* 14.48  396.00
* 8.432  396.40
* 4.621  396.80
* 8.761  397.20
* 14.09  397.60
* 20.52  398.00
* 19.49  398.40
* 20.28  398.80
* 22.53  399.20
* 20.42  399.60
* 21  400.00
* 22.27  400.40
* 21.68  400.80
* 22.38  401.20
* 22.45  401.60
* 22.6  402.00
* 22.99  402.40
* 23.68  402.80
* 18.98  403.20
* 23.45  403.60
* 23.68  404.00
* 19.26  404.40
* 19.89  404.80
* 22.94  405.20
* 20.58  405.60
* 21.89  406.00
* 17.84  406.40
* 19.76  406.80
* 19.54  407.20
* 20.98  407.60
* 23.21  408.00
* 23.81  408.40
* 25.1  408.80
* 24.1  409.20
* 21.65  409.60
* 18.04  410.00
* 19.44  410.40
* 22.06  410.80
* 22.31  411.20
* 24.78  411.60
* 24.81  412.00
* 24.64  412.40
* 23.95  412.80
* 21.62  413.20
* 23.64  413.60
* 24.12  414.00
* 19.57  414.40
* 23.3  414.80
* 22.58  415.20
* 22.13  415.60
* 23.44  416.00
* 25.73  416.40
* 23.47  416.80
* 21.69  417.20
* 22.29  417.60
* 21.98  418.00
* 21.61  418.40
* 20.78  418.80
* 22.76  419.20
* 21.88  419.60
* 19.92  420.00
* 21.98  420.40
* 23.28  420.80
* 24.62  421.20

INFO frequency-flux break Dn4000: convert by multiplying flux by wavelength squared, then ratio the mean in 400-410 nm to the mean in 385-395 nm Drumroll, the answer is 1.7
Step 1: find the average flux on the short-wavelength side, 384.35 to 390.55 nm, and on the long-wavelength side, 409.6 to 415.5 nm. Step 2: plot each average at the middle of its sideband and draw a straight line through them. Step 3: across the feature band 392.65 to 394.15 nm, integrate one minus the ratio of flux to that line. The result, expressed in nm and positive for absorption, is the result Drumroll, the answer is 0.884 nm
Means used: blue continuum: 15.1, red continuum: 22.5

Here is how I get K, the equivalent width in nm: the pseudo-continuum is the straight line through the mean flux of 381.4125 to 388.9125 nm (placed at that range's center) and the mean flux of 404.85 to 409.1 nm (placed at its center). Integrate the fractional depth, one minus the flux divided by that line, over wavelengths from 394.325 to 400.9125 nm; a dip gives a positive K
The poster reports 0.49 nm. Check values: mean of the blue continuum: 13.1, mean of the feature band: 16.7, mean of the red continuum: 21.6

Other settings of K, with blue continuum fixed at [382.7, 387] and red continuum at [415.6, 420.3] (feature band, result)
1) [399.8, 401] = -0.29 nm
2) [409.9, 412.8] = -0.29 nm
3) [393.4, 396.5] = 0.55 nm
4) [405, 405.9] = -0.14 nm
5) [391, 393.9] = 0.63 nm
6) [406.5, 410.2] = -0.38 nm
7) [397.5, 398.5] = -0.09 nm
